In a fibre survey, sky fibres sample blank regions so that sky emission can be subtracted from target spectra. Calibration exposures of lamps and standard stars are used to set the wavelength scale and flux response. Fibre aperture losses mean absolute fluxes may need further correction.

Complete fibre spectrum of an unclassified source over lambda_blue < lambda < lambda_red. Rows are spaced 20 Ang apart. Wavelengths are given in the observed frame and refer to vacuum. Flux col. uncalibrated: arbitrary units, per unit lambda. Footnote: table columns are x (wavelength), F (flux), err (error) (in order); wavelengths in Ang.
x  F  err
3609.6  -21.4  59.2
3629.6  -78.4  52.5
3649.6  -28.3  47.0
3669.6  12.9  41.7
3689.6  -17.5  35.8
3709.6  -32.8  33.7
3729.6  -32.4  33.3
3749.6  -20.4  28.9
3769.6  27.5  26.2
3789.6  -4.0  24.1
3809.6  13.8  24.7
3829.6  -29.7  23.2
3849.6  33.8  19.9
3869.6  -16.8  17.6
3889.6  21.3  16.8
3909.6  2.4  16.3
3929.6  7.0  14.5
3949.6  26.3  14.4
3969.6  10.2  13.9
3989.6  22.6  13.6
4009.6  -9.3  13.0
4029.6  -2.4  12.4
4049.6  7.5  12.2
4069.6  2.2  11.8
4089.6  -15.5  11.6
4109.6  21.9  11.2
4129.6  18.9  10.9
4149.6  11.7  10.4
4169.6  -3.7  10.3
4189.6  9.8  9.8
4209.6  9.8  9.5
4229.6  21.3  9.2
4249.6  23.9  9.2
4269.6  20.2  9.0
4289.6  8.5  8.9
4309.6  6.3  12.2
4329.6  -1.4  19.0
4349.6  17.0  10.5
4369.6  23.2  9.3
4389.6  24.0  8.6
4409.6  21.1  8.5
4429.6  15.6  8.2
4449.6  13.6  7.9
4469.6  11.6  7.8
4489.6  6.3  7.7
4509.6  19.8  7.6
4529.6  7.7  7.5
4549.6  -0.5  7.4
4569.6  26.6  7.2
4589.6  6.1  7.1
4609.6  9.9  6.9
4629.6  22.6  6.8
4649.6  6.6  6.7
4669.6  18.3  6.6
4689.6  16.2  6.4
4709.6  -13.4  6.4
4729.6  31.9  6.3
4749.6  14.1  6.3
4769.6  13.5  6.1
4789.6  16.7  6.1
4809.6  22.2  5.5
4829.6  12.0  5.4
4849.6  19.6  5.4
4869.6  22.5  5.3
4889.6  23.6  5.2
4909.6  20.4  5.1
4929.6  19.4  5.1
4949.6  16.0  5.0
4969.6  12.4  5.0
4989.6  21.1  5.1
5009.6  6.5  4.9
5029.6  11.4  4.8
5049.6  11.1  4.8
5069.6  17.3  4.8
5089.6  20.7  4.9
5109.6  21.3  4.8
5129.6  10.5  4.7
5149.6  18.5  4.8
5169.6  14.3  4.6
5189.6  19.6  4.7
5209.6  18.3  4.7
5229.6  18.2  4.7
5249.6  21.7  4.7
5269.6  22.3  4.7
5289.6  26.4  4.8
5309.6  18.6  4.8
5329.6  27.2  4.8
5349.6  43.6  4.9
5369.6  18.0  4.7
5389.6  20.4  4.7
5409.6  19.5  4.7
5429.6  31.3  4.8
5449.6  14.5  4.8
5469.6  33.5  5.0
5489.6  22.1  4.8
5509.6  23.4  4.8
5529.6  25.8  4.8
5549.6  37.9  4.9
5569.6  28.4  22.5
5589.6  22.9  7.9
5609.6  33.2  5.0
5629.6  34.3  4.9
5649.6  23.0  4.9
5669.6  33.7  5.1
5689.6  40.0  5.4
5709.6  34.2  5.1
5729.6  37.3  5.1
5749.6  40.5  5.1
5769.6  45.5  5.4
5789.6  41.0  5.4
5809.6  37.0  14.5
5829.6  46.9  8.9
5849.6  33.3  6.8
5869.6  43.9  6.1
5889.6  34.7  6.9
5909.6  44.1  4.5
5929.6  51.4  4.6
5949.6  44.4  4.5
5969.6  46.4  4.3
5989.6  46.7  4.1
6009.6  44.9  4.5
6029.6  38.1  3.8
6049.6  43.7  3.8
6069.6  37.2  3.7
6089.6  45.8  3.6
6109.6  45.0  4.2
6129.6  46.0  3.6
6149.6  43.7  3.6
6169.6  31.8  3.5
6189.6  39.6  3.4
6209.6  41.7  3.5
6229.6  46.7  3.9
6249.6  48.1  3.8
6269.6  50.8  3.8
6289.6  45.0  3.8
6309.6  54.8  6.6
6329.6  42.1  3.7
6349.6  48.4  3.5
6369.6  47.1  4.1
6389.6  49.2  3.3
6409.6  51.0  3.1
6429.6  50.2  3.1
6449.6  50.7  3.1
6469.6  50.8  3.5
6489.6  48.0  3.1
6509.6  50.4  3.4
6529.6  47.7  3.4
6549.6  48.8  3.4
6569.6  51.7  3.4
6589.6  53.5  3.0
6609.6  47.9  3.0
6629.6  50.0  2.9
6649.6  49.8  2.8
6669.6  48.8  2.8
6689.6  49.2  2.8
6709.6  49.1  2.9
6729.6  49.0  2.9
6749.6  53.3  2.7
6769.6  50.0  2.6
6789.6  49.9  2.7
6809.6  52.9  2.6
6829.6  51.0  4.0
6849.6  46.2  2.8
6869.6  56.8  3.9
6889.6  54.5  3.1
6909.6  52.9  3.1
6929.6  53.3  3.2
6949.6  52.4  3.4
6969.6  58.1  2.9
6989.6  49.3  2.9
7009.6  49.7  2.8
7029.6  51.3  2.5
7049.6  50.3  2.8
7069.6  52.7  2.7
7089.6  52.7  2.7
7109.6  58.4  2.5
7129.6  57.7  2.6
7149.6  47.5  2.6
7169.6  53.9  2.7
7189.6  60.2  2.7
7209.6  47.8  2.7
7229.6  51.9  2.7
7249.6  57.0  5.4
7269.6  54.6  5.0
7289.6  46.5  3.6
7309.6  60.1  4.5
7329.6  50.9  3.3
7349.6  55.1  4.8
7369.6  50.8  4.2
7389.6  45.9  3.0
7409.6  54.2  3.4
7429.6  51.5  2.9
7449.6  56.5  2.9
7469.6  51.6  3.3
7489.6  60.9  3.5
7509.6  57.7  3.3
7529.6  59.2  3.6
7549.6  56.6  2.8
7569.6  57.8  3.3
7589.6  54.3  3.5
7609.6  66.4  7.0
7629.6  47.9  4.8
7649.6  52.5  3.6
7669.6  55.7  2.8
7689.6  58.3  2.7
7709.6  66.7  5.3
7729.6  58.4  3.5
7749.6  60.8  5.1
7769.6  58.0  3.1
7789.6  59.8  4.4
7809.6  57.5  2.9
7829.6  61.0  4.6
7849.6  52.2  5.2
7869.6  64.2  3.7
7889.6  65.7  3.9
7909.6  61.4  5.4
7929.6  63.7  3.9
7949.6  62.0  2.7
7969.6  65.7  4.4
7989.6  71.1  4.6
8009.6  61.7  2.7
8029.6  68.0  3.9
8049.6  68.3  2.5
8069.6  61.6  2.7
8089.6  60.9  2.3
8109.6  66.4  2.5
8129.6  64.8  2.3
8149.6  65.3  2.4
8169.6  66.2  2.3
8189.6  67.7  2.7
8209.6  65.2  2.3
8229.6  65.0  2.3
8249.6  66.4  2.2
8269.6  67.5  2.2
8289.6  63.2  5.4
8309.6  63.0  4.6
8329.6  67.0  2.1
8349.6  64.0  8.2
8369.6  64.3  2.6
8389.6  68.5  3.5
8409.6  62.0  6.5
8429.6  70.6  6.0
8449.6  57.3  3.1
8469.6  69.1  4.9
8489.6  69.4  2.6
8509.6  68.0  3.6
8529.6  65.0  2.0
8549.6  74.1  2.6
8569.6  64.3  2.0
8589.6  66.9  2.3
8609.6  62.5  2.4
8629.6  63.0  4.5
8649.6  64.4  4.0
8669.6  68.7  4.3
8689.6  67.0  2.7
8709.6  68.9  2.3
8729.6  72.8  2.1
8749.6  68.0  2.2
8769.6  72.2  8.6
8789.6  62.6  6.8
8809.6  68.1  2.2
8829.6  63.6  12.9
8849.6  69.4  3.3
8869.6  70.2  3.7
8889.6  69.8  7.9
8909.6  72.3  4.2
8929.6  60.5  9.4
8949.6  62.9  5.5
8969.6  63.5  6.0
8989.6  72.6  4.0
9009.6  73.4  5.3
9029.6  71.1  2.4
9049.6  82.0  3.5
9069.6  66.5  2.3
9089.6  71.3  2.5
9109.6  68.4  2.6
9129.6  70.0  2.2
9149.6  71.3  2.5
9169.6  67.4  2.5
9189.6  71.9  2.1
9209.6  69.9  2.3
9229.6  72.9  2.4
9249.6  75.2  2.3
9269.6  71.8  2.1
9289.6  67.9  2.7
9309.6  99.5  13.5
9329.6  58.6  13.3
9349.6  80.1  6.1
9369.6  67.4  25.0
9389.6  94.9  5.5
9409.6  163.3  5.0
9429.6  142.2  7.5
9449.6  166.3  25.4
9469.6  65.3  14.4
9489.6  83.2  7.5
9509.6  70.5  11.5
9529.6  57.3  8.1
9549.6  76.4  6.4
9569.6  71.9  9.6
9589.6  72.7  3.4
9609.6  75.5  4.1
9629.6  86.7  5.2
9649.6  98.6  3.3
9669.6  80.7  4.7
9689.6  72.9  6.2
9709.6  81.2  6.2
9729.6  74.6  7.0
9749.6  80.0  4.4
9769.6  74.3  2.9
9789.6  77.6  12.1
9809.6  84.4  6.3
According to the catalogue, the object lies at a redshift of 0.43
